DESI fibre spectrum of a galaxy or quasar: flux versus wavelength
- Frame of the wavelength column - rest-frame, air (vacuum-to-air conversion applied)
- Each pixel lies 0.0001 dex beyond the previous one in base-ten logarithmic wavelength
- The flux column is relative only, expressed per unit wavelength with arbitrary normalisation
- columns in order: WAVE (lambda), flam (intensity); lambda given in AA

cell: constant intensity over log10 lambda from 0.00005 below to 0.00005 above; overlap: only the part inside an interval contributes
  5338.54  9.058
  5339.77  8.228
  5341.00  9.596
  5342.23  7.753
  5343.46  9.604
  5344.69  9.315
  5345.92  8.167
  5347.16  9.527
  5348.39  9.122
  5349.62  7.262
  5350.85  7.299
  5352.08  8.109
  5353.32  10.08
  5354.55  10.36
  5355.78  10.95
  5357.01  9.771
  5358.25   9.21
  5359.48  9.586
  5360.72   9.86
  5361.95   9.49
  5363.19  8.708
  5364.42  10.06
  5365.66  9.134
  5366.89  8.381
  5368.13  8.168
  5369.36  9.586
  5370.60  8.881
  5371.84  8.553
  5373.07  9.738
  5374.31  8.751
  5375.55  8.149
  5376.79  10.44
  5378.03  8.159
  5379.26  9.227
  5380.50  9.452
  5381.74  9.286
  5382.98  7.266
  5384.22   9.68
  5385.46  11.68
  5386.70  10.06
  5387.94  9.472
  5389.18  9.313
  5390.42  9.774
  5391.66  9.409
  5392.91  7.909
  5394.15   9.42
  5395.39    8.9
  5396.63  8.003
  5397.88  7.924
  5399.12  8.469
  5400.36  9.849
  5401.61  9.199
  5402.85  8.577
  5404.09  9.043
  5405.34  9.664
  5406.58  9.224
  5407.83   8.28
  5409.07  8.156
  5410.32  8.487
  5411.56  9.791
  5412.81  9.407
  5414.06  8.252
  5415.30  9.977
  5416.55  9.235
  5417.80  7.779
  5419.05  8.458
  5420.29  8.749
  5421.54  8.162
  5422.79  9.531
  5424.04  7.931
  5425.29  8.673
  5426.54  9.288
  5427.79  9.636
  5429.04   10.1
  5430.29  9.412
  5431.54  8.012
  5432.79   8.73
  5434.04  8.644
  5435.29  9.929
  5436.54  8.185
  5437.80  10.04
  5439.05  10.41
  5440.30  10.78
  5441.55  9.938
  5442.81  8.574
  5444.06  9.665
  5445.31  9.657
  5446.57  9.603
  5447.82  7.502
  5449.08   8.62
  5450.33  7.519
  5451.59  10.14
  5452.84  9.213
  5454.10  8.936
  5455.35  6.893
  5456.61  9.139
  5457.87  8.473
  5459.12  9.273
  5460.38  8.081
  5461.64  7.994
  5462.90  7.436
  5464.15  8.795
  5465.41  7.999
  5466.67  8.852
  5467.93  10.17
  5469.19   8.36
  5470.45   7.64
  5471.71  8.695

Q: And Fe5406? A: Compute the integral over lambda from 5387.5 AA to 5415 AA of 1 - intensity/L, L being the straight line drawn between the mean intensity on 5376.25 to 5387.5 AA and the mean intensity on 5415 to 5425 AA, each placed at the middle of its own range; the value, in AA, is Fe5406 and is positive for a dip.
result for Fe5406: 0.4 AA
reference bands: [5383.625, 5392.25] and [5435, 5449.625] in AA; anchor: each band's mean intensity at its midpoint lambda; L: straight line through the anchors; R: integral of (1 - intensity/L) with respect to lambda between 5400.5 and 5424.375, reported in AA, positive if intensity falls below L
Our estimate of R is 2.0 AA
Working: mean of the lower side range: 9.92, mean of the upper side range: 9.4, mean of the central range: 8.87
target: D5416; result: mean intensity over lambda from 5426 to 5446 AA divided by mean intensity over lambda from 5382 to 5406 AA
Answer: 1.03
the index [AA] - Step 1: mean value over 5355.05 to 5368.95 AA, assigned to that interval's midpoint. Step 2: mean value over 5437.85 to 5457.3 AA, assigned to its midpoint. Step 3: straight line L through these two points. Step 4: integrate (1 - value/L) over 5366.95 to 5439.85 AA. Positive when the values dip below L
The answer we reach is 1.82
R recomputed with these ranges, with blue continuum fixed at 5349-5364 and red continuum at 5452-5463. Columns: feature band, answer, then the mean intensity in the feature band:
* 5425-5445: -1.8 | 9.39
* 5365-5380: 0.3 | 8.94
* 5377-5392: -0.7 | 9.43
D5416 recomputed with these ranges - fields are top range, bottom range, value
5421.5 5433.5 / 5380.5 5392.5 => 0.94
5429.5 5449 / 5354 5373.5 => 0.99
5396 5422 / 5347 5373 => 0.96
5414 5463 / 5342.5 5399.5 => 0.98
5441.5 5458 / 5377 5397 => 0.96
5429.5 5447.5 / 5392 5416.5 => 1.06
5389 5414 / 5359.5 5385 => 0.98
